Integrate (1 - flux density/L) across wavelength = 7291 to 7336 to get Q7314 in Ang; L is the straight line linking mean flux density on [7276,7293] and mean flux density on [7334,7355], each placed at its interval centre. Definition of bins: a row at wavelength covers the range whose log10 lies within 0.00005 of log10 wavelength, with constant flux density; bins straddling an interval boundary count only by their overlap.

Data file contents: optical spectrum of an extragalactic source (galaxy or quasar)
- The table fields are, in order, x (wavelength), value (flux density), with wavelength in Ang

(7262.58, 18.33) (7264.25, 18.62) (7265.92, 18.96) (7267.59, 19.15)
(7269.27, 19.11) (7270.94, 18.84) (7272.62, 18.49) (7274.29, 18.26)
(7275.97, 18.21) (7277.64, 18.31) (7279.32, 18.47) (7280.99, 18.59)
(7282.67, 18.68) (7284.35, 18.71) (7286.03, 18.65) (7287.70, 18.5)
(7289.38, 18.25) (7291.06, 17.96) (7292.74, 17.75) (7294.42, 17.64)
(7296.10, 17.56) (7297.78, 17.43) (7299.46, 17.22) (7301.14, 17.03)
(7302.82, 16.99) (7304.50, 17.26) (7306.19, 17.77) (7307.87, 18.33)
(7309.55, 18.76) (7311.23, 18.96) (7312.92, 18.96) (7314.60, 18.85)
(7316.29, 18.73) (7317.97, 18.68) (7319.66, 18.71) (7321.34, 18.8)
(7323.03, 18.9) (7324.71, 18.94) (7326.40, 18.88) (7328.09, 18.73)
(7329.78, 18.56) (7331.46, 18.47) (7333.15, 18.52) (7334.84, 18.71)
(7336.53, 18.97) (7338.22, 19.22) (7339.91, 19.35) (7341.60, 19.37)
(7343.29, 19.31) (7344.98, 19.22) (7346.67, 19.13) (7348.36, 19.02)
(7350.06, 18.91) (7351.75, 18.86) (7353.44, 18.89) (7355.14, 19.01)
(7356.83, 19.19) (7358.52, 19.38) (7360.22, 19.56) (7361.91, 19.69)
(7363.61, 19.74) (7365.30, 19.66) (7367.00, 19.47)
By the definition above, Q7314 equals 1.1 Ang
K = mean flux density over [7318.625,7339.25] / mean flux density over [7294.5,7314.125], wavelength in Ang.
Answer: 1.05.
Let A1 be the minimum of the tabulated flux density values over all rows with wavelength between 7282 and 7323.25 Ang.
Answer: 16.99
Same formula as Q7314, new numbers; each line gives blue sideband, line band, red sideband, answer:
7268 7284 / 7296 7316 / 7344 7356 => 0.8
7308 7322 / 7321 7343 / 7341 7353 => 0.1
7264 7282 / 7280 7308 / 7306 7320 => 1.2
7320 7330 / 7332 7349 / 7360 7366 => 0.1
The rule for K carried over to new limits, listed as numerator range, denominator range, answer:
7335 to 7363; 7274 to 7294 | 1.05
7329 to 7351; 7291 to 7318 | 1.06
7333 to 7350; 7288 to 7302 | 1.08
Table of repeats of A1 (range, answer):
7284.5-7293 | 17.75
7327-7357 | 18.47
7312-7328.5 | 18.68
